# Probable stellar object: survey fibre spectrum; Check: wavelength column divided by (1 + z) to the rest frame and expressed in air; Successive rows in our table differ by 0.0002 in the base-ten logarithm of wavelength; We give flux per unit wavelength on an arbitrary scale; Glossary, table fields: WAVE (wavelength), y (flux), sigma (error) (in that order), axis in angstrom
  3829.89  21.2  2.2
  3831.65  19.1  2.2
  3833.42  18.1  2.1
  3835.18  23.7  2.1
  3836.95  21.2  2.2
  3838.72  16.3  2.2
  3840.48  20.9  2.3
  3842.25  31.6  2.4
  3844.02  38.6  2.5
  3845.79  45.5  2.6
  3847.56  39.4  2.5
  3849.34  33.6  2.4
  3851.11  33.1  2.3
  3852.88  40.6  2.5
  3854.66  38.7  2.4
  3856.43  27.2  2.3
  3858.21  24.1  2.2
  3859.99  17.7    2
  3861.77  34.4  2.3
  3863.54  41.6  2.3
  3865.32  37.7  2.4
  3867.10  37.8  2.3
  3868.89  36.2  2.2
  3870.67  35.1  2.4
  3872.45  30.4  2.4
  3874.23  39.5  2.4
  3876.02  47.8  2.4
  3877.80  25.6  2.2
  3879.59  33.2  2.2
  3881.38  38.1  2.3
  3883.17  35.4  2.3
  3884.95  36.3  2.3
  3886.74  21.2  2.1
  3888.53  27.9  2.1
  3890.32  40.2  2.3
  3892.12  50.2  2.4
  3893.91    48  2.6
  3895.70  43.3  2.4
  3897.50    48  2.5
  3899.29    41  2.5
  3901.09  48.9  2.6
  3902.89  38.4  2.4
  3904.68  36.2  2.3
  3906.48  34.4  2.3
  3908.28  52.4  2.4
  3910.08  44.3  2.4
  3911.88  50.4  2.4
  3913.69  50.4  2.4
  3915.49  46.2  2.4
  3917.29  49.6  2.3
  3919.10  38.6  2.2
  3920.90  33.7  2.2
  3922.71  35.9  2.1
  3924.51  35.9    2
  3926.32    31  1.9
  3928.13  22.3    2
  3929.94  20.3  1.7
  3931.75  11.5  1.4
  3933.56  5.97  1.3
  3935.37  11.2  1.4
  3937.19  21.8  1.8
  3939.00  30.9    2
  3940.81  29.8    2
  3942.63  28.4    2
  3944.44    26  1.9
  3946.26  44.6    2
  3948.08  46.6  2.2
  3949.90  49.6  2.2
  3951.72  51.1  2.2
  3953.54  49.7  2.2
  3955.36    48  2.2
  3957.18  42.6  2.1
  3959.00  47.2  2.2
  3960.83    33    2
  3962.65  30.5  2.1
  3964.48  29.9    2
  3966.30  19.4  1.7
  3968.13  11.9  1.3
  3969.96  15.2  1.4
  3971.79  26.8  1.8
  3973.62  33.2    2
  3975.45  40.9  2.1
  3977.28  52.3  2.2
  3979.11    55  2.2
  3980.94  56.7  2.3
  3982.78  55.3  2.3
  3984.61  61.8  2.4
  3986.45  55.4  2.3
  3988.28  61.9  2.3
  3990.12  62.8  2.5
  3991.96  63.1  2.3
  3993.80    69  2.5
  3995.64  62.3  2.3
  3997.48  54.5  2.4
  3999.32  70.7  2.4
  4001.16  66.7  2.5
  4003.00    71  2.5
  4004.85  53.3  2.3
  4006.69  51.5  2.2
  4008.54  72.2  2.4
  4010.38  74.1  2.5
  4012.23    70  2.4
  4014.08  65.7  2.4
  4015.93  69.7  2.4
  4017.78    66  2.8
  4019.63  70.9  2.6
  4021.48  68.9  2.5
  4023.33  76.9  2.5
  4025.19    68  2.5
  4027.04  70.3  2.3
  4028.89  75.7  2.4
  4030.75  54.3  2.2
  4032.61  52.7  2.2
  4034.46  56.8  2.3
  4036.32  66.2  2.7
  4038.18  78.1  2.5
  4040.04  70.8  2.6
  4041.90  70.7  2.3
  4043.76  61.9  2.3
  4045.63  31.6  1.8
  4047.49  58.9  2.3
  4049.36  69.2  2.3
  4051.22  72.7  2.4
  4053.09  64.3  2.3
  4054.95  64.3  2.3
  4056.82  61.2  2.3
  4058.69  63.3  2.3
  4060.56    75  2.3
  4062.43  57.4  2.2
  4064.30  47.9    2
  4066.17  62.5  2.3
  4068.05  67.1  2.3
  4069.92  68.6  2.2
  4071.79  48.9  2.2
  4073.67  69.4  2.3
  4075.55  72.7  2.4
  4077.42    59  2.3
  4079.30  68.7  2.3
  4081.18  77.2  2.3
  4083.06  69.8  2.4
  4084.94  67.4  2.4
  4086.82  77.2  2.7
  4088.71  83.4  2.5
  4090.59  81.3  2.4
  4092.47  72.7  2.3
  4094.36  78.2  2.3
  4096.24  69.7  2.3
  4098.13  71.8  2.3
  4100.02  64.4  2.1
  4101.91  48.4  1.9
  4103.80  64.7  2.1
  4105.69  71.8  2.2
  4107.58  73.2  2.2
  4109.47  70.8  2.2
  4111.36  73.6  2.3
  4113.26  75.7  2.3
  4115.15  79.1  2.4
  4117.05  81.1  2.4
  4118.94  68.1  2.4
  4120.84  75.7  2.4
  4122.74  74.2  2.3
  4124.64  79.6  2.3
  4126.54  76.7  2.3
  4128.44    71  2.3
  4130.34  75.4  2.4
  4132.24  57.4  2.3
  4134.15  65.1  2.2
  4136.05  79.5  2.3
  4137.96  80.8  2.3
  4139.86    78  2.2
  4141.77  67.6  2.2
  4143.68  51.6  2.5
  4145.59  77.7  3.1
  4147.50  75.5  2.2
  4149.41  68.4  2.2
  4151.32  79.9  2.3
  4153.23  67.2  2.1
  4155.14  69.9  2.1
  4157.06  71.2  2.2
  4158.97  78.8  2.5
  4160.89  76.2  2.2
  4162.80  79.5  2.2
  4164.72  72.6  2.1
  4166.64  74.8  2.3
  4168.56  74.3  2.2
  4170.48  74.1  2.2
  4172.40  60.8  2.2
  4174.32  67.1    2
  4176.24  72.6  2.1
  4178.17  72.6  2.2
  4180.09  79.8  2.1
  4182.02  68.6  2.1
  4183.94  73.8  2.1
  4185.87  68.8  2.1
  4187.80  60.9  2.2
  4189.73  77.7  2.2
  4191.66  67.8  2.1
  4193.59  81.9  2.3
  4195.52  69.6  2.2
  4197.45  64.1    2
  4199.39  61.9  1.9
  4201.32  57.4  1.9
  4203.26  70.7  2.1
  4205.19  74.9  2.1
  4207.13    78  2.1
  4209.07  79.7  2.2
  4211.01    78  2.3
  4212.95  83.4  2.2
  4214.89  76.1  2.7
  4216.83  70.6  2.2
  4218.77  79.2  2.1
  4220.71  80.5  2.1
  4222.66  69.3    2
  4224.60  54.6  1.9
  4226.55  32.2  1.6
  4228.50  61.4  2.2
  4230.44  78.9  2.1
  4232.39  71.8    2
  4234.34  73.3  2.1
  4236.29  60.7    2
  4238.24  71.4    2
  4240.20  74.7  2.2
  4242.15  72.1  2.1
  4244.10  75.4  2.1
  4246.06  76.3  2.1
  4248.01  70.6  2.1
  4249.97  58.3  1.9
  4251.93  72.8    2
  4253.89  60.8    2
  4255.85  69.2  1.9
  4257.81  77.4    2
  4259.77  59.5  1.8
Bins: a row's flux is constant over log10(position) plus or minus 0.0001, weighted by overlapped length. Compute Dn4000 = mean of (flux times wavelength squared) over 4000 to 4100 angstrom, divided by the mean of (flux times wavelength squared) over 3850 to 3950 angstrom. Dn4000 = 2.04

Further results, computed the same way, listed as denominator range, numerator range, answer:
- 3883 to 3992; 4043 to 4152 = 1.93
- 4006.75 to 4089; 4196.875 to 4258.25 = 1.15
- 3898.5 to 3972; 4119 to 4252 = 2.33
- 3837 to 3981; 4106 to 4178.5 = 2.30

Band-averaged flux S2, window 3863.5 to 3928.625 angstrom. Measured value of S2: 39.1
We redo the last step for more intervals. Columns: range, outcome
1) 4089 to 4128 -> 72.7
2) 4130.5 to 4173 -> 72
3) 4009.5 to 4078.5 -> 64.9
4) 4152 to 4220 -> 72.5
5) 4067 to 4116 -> 70.2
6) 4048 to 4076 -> 64.1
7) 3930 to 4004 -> 42.4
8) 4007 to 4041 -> 67.9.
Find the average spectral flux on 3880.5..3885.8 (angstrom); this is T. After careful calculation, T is 36.6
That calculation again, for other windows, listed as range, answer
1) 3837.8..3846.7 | 30.6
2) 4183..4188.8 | 67.8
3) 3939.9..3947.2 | 32.3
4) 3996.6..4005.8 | 63.3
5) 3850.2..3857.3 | 34.9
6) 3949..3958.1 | 48.2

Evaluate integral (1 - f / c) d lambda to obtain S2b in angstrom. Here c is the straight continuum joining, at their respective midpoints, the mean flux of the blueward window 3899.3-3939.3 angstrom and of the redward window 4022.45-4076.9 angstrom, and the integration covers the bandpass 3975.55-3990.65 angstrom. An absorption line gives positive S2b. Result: -2.4 angstrom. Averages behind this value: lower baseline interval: 34.3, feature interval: 56.6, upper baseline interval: 64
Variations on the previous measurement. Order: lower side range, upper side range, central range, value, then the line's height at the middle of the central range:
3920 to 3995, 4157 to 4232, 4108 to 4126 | -4.5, 60.4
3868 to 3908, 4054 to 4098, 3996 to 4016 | -2.9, 56.9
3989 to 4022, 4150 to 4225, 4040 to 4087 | 2.5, 67.8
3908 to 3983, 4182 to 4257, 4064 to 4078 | -3.1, 51.4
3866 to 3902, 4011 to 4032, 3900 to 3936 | 7.9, 45.7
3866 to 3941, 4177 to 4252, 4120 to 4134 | -2.7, 60.7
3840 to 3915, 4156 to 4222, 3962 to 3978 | 6.5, 48.1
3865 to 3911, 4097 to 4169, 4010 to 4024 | -3.4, 56.3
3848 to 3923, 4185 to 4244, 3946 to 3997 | 1.2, 46.6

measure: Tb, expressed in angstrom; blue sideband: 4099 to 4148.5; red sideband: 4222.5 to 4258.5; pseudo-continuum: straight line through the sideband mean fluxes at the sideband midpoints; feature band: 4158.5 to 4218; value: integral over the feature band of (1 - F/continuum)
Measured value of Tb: -2.9 angstrom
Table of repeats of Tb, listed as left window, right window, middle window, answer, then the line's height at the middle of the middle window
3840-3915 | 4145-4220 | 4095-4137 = -3.99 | 65.1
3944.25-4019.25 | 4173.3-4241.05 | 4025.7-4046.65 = -2.56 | 55.9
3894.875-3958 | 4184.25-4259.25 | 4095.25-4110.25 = -2.67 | 56.8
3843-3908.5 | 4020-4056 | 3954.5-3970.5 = 6.35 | 52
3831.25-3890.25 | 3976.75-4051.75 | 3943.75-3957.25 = 1.45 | 50.6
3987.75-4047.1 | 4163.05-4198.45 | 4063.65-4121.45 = -1.59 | 67.9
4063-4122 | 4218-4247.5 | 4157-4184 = -1.57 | 69.1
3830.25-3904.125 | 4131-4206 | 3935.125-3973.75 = 9.79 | 44.9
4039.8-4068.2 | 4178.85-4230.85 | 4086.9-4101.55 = -2.14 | 64.3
